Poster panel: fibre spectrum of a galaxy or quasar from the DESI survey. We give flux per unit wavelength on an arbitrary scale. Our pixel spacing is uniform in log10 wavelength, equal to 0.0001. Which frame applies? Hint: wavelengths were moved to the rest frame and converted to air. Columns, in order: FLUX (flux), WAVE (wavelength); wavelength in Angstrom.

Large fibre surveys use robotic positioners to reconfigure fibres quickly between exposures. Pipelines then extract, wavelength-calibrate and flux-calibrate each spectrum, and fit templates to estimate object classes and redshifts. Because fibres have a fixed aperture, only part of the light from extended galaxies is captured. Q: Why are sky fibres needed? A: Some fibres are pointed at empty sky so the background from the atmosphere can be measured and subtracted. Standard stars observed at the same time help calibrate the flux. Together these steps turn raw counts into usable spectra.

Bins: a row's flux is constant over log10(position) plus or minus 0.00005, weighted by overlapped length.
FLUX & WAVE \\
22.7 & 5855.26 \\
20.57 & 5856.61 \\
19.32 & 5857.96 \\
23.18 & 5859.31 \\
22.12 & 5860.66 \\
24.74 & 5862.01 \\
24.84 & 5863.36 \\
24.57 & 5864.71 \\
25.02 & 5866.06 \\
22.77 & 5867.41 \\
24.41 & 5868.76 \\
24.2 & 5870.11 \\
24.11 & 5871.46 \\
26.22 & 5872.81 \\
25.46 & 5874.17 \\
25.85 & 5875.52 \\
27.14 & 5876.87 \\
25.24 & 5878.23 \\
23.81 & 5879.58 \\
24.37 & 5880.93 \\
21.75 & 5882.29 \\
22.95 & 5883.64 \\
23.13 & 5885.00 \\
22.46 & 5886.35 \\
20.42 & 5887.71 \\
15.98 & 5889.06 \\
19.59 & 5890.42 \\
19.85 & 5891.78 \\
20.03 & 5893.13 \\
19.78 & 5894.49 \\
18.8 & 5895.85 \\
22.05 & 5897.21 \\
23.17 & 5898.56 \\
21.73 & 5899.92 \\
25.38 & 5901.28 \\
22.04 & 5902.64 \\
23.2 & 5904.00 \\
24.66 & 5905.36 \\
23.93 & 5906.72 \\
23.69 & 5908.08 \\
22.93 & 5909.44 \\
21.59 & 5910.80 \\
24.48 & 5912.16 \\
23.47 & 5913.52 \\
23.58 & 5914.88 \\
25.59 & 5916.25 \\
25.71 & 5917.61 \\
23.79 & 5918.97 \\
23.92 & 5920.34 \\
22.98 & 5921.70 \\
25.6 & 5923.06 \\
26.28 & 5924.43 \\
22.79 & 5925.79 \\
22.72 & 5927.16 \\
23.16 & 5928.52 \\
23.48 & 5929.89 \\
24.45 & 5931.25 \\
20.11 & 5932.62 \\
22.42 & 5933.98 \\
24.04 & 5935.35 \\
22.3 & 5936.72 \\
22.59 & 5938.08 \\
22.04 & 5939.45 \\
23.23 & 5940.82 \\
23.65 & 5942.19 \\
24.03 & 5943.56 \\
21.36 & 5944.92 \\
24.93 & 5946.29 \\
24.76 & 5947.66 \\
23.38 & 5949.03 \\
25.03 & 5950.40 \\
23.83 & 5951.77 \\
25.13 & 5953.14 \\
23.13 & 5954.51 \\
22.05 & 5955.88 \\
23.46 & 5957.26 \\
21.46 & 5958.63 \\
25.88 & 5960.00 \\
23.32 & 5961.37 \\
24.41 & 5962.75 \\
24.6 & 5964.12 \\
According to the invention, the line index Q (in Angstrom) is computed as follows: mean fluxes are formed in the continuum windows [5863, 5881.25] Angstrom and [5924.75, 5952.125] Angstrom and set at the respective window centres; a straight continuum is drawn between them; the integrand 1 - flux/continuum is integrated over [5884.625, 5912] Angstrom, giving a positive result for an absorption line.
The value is 2.79 Angstrom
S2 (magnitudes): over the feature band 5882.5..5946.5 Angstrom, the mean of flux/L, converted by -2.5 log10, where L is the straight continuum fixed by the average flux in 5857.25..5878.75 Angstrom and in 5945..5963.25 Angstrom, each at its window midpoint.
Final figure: 0.06 mag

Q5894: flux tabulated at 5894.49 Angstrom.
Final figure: 19.78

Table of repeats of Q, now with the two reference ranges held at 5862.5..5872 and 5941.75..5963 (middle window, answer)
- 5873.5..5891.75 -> 1.04 Angstrom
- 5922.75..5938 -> 0.36 Angstrom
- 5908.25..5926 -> -0.09 Angstrom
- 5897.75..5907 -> 0.25 Angstrom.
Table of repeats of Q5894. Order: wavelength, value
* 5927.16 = 22.72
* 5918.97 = 23.79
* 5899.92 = 21.73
